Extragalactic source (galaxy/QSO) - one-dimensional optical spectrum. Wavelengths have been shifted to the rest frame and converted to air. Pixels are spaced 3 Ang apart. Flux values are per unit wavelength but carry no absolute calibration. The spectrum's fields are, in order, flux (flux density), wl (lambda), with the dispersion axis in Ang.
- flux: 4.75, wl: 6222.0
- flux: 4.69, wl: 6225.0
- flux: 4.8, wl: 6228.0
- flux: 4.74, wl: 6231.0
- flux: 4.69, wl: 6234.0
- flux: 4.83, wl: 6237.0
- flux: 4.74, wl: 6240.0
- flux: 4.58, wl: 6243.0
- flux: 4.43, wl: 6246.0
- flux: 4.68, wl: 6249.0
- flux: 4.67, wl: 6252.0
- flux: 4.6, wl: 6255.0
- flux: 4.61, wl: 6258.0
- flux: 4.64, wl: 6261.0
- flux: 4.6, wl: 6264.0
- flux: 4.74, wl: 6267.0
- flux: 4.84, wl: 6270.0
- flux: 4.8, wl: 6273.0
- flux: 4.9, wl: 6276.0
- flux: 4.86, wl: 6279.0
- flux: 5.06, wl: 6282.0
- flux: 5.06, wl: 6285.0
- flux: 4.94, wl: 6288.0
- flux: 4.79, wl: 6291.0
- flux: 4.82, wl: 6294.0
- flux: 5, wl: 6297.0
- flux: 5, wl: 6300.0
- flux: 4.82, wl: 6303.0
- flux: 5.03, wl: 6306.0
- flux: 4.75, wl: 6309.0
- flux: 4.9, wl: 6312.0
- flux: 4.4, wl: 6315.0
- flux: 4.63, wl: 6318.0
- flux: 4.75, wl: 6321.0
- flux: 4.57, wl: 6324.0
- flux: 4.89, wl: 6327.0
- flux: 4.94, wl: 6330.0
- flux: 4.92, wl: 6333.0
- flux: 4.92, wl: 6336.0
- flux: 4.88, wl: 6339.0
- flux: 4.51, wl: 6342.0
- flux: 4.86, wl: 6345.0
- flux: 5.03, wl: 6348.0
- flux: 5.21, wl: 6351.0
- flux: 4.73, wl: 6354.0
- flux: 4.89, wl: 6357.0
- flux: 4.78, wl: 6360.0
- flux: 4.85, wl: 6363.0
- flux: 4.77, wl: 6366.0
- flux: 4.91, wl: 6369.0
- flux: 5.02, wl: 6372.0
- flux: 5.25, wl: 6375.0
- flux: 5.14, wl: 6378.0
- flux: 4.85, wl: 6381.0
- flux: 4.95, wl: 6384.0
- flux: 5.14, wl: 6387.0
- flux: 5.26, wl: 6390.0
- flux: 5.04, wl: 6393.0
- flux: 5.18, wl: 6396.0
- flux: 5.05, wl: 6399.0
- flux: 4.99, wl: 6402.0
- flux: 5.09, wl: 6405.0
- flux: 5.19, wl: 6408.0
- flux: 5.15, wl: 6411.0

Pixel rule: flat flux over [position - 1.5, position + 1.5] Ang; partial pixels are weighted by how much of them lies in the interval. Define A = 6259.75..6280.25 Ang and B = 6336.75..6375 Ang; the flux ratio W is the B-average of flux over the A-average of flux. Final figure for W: 1.02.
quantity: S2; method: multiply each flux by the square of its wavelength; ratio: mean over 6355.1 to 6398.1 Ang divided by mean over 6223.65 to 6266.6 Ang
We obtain 1.1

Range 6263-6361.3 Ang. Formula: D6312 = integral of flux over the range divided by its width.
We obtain 4.84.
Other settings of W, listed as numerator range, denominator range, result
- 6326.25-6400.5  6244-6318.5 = 1.04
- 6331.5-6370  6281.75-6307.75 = 0.99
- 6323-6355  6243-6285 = 1.03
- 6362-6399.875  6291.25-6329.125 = 1.05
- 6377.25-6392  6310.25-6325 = 1.09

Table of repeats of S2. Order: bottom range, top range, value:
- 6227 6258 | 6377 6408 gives 1.14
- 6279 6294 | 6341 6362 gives 1.01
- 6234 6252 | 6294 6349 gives 1.06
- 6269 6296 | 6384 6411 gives 1.08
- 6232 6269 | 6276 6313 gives 1.07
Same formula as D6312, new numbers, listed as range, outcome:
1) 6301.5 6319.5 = 4.75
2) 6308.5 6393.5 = 4.89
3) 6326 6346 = 4.84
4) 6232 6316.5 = 4.78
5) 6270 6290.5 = 4.92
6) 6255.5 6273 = 4.69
